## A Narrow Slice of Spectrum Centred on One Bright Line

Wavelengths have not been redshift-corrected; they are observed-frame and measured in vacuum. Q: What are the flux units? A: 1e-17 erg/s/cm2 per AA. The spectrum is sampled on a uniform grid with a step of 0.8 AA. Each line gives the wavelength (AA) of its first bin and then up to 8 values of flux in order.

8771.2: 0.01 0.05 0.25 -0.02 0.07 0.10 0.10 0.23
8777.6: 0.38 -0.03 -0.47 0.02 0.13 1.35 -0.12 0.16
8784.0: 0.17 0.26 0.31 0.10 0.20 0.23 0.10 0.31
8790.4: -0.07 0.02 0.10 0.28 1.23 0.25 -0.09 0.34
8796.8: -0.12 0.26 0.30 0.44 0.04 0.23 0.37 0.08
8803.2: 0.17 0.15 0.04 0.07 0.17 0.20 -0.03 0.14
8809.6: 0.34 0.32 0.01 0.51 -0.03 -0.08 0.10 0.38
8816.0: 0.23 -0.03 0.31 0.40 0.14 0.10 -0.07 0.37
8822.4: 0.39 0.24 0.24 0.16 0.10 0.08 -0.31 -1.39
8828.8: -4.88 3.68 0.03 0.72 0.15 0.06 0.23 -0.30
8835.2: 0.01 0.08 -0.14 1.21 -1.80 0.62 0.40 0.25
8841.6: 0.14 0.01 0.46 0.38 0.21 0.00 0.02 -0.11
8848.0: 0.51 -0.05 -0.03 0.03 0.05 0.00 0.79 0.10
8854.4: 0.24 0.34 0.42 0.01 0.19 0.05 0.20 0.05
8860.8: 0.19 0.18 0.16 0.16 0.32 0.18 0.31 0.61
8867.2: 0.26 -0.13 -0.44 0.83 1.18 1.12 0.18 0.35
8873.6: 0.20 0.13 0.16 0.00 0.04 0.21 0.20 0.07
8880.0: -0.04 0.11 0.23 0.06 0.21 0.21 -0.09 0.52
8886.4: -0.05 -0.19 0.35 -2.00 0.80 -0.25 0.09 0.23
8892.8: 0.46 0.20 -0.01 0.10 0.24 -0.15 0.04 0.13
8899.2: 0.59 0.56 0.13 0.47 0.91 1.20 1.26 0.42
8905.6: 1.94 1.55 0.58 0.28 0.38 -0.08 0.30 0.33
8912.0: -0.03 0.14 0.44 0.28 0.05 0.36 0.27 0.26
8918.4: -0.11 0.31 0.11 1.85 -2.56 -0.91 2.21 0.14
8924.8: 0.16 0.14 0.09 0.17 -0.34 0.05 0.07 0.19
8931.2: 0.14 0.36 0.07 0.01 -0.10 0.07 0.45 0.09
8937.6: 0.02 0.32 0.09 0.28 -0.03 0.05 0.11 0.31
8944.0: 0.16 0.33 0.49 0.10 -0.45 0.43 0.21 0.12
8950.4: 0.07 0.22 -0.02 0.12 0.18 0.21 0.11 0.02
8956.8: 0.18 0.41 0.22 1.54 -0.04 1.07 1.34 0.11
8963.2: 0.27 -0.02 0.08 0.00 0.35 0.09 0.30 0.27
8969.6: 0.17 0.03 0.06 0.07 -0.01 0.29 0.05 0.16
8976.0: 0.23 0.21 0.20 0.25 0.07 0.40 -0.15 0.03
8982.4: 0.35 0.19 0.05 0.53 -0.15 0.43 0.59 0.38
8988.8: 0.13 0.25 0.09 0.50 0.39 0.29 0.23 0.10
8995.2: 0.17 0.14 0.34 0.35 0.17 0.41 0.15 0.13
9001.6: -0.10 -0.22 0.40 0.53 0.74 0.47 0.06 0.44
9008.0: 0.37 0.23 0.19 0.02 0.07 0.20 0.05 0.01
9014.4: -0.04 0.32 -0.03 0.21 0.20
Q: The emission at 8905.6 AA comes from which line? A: H-beta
